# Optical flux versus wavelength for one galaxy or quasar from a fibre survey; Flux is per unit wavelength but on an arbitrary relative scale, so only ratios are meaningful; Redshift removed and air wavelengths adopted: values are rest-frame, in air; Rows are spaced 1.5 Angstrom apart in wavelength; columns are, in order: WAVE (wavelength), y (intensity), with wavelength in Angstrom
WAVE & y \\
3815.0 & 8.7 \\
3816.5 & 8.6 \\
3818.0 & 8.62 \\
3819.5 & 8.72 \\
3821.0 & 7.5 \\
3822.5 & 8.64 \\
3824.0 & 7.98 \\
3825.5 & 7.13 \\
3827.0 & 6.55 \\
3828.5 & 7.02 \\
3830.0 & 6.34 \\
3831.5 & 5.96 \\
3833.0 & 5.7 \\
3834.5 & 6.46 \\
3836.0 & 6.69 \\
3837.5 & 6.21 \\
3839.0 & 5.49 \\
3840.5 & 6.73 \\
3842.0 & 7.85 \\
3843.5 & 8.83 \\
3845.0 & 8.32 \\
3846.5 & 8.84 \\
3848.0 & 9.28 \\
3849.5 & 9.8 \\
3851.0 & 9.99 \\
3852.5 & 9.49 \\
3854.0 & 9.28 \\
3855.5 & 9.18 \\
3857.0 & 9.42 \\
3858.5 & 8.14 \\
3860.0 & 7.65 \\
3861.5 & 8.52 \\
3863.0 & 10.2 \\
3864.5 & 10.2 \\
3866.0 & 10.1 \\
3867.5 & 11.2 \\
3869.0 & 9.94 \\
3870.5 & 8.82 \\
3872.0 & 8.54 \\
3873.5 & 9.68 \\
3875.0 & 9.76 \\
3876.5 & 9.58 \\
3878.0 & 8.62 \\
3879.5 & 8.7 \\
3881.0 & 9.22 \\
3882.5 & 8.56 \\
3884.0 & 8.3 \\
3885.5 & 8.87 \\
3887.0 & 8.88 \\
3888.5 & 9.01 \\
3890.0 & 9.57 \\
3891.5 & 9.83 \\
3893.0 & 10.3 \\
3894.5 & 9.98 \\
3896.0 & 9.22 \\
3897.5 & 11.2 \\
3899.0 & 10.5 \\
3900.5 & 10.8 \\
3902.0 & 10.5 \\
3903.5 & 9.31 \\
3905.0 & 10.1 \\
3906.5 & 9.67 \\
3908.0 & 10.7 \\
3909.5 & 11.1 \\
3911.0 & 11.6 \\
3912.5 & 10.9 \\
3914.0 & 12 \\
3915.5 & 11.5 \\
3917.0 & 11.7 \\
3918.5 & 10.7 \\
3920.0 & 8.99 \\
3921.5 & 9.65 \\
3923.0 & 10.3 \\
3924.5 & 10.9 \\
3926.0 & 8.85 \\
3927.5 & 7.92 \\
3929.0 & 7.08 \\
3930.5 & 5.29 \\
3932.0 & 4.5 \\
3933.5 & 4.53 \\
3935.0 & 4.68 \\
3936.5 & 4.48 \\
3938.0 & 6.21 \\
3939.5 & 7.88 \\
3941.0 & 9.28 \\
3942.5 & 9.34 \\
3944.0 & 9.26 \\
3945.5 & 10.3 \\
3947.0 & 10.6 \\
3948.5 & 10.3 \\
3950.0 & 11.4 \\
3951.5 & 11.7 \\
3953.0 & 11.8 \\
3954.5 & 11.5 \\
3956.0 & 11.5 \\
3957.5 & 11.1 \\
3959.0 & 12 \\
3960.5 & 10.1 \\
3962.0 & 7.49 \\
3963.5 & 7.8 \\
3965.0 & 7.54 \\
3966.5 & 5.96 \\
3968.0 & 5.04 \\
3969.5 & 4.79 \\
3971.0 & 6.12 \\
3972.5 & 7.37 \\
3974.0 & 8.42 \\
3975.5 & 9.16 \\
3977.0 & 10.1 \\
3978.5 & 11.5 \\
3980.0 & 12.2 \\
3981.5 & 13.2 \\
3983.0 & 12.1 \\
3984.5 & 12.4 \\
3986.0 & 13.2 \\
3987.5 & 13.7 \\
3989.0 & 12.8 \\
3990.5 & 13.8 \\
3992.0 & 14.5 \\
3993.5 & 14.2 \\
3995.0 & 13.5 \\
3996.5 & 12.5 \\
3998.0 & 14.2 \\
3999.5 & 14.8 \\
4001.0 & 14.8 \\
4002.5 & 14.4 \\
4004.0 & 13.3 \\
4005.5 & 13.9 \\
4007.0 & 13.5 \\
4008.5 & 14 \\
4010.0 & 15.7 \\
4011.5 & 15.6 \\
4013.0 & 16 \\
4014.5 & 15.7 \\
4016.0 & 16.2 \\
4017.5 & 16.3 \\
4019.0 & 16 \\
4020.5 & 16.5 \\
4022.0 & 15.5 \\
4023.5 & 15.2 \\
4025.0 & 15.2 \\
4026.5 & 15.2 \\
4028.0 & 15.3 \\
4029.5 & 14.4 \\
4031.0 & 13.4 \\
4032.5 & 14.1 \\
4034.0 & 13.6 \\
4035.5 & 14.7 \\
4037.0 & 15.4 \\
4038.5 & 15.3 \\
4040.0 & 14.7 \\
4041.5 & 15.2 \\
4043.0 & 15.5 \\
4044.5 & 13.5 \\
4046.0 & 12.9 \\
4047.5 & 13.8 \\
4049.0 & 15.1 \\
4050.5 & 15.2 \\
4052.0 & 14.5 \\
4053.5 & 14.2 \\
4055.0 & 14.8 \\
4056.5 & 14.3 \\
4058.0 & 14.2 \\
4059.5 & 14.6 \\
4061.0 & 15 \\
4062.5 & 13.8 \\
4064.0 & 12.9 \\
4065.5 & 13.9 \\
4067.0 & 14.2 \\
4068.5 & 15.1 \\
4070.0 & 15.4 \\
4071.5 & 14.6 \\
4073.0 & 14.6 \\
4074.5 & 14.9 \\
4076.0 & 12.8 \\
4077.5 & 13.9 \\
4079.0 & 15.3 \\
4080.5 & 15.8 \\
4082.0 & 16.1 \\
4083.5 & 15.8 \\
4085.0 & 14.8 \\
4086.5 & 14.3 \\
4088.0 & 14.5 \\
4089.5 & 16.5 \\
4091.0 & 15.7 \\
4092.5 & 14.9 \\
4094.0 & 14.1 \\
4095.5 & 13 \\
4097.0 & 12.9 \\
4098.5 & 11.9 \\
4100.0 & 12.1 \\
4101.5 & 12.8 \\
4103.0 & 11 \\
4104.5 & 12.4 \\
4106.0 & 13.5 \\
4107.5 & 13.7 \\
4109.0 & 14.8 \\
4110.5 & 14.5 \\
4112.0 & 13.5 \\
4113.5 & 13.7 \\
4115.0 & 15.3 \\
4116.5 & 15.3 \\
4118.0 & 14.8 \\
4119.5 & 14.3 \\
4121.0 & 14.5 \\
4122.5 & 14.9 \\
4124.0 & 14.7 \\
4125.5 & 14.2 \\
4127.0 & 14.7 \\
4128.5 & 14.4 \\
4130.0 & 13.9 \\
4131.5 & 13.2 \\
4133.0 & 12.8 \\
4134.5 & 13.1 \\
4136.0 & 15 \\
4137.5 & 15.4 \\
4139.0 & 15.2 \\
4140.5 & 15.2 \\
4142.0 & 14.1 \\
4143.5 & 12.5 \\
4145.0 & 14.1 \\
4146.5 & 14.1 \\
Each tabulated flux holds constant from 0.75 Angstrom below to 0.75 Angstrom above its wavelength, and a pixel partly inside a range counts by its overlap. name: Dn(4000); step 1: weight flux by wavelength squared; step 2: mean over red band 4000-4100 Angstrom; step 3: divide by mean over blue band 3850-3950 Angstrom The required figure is 1.7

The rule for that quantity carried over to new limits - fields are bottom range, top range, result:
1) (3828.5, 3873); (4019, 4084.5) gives 1.94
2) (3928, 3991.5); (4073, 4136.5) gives 1.63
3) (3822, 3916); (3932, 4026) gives 1.35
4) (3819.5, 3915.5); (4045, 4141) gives 1.78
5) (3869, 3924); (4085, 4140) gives 1.58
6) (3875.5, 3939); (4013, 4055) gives 1.74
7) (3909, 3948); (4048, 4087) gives 1.78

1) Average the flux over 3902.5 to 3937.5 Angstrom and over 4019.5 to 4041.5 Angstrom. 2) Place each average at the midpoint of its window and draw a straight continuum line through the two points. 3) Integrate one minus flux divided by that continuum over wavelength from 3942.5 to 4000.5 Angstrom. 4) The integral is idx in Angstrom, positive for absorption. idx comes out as 4.9 Angstrom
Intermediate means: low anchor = 8.97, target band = 10.8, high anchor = 14.9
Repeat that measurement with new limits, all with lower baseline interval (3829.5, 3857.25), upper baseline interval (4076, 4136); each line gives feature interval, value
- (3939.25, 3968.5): 2.30 Angstrom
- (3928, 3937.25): 4.46 Angstrom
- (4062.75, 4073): -0.86 Angstrom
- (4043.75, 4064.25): -2.12 Angstrom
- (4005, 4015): -2.59 Angstrom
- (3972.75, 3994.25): -1.70 Angstrom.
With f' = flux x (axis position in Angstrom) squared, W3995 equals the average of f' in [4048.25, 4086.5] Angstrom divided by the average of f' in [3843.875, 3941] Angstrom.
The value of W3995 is 1.74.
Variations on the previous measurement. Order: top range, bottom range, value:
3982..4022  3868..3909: 1.59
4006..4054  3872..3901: 1.69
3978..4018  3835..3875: 1.71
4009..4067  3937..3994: 1.51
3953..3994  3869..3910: 1.13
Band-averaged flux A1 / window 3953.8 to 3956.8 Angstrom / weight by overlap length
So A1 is 11.5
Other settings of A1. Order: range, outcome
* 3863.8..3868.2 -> 10.5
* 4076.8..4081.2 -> 15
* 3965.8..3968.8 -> 5.48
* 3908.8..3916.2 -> 11.4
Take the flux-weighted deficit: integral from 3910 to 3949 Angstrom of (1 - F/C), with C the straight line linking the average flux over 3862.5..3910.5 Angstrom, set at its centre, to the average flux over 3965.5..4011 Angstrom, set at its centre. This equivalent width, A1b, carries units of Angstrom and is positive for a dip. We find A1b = 6.6 Angstrom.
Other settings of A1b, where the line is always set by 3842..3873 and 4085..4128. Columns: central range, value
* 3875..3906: 1.1 Angstrom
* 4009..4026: -4.8 Angstrom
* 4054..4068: -1.1 Angstrom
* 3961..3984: 5.7 Angstrom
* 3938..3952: 1.5 Angstrom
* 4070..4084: -1.5 Angstrom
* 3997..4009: -2.0 Angstrom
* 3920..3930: 1.5 Angstrom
